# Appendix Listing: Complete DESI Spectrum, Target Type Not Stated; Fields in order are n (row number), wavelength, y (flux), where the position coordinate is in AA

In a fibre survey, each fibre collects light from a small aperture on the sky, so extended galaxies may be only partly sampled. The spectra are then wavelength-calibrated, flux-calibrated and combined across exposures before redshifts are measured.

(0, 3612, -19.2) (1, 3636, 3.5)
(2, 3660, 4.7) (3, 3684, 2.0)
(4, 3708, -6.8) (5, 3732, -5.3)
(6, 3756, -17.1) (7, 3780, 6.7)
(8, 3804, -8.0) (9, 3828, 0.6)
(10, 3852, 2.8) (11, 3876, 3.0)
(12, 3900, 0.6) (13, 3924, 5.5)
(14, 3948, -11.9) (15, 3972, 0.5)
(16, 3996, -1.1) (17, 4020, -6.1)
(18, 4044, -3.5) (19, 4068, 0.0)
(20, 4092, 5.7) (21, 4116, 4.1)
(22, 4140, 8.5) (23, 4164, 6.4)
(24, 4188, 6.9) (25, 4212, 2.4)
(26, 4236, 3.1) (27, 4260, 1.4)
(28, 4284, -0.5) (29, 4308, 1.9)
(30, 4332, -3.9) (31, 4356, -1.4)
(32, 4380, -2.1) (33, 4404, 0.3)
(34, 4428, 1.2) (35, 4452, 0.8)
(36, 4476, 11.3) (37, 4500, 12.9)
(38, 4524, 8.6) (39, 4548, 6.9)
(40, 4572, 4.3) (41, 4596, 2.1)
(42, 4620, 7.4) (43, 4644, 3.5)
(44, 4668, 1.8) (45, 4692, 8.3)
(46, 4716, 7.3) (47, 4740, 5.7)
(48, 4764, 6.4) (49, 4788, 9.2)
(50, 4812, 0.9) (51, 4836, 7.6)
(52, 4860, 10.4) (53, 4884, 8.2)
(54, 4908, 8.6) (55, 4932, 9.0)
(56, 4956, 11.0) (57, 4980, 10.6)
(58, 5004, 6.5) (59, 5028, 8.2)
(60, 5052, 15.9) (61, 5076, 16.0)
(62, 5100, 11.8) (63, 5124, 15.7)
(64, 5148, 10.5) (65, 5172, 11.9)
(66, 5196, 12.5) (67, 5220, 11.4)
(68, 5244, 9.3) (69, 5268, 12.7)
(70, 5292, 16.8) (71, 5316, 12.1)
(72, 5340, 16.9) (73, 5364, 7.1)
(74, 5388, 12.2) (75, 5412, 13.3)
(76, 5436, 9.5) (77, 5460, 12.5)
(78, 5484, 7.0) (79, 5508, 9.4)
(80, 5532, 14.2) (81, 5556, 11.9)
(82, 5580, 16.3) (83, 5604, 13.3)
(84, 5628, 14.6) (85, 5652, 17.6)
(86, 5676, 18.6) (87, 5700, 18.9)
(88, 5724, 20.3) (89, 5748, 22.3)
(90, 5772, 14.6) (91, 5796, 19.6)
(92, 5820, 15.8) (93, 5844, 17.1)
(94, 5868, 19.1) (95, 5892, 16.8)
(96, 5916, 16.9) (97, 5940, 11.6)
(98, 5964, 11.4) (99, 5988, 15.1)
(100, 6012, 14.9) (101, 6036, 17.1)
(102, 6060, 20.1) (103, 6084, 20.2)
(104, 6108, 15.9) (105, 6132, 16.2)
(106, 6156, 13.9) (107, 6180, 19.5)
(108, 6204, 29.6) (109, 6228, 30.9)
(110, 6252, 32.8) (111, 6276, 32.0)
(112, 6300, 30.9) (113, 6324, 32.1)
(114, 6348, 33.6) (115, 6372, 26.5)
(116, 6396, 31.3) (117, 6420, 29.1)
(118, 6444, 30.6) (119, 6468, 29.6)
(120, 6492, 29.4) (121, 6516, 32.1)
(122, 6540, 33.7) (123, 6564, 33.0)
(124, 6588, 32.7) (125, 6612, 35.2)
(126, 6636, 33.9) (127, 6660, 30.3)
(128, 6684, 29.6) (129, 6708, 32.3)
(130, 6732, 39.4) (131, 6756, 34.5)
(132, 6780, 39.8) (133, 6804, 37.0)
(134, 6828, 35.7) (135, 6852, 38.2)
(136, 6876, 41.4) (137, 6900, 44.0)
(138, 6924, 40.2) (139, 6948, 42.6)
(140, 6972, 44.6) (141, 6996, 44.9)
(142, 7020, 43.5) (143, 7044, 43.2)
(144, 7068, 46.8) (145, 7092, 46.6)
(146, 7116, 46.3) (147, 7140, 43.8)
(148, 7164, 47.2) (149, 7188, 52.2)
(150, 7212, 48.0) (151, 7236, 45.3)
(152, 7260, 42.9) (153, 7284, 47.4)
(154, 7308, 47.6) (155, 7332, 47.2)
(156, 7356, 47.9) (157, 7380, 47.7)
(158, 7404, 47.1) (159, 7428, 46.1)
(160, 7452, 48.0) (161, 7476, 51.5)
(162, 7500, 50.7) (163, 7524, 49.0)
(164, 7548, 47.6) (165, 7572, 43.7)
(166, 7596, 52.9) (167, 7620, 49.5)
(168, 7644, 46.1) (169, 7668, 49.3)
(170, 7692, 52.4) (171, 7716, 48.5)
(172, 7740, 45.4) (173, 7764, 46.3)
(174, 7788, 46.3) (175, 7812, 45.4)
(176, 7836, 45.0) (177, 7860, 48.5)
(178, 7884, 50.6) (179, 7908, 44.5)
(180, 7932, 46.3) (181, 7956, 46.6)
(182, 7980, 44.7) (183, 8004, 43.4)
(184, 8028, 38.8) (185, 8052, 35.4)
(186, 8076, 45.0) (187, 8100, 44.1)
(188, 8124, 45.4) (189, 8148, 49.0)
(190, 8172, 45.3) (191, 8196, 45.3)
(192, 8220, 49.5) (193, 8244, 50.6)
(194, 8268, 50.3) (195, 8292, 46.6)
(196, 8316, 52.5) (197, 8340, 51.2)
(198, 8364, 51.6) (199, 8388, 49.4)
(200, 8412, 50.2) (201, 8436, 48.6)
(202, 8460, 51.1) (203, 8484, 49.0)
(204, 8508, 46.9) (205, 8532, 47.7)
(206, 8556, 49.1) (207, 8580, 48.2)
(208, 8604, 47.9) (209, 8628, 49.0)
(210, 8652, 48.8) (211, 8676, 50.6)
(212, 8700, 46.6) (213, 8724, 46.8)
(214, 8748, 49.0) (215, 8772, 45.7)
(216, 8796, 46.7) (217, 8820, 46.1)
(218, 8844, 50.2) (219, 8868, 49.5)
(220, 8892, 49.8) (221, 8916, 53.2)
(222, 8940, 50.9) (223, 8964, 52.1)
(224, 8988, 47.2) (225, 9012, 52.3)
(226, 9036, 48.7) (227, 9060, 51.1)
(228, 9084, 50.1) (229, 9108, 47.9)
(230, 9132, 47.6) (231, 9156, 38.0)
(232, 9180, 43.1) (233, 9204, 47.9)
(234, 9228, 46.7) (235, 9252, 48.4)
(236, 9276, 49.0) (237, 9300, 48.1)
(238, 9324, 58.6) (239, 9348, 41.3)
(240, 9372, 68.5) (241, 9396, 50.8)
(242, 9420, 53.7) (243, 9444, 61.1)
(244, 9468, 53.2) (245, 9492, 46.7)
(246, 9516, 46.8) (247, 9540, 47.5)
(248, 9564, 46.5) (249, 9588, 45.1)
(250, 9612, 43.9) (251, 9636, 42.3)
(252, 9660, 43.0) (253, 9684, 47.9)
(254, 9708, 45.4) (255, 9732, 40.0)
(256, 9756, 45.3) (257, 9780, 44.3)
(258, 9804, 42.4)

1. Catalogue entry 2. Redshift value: 0.55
